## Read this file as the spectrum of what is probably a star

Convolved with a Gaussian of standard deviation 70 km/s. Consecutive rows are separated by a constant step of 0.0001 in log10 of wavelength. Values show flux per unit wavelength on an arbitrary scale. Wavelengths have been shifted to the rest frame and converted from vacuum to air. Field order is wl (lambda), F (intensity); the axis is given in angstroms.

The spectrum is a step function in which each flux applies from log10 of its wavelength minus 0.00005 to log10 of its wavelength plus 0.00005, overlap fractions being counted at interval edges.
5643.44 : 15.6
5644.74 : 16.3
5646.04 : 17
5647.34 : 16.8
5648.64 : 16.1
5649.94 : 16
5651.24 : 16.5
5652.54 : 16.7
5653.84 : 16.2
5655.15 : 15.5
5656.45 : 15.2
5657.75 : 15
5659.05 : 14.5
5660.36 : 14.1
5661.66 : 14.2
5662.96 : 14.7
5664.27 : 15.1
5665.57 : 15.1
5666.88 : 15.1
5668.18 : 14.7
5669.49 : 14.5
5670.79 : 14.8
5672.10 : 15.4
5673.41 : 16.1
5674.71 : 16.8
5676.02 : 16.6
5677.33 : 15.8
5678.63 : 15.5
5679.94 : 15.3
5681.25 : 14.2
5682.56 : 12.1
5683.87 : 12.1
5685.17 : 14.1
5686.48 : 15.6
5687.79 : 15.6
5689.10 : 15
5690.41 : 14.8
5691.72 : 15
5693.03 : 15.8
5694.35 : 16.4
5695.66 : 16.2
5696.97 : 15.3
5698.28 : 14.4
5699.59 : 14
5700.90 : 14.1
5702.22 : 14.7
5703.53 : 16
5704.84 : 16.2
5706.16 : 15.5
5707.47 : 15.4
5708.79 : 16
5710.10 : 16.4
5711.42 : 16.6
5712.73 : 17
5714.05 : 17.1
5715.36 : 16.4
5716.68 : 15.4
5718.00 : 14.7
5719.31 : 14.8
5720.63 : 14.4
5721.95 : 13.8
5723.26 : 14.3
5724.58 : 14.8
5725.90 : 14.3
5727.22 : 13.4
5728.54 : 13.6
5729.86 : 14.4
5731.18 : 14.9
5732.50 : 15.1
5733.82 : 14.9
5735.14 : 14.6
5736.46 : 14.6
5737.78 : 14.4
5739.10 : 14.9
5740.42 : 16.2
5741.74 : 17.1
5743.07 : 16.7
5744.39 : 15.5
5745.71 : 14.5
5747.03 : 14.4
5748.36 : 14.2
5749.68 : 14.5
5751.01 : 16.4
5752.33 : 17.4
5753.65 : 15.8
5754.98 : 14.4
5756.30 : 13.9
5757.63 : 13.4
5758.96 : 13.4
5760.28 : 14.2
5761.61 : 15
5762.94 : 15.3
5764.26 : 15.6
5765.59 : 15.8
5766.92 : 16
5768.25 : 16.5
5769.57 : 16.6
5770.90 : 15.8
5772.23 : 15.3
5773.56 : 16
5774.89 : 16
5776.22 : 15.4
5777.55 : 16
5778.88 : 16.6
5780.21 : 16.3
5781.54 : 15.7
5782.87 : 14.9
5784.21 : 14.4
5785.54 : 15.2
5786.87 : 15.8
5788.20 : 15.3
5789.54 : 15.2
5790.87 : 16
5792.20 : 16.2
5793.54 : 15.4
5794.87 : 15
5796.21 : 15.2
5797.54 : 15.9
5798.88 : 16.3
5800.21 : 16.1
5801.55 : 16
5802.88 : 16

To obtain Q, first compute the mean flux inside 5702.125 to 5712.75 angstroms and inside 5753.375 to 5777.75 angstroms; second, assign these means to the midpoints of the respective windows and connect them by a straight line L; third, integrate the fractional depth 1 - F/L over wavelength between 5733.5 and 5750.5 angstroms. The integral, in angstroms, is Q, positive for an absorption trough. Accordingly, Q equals 0.5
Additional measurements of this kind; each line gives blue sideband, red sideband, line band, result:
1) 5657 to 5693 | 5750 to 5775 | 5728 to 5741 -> 0.40 angstroms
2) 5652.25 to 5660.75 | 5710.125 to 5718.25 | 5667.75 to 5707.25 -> 1.81 angstroms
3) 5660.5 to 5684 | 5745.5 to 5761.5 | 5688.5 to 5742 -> -1.28 angstroms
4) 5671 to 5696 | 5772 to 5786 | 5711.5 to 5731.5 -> 0.53 angstroms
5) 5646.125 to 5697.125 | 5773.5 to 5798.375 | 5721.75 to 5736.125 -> 0.96 angstroms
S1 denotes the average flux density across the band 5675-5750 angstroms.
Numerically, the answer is 15.1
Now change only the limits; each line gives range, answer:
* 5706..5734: 15.1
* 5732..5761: 15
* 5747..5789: 15.4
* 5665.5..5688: 15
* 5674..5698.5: 15.1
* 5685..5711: 15.4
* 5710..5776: 15.2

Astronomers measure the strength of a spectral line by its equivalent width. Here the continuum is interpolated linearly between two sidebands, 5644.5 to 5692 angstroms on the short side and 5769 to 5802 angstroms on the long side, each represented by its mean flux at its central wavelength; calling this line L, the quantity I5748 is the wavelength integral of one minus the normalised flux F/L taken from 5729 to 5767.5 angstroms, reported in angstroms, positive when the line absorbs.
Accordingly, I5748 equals 1.2 angstroms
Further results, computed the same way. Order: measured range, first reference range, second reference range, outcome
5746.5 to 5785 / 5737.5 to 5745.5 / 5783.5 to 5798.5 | 0.64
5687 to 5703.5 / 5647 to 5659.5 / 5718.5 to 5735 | -0.13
